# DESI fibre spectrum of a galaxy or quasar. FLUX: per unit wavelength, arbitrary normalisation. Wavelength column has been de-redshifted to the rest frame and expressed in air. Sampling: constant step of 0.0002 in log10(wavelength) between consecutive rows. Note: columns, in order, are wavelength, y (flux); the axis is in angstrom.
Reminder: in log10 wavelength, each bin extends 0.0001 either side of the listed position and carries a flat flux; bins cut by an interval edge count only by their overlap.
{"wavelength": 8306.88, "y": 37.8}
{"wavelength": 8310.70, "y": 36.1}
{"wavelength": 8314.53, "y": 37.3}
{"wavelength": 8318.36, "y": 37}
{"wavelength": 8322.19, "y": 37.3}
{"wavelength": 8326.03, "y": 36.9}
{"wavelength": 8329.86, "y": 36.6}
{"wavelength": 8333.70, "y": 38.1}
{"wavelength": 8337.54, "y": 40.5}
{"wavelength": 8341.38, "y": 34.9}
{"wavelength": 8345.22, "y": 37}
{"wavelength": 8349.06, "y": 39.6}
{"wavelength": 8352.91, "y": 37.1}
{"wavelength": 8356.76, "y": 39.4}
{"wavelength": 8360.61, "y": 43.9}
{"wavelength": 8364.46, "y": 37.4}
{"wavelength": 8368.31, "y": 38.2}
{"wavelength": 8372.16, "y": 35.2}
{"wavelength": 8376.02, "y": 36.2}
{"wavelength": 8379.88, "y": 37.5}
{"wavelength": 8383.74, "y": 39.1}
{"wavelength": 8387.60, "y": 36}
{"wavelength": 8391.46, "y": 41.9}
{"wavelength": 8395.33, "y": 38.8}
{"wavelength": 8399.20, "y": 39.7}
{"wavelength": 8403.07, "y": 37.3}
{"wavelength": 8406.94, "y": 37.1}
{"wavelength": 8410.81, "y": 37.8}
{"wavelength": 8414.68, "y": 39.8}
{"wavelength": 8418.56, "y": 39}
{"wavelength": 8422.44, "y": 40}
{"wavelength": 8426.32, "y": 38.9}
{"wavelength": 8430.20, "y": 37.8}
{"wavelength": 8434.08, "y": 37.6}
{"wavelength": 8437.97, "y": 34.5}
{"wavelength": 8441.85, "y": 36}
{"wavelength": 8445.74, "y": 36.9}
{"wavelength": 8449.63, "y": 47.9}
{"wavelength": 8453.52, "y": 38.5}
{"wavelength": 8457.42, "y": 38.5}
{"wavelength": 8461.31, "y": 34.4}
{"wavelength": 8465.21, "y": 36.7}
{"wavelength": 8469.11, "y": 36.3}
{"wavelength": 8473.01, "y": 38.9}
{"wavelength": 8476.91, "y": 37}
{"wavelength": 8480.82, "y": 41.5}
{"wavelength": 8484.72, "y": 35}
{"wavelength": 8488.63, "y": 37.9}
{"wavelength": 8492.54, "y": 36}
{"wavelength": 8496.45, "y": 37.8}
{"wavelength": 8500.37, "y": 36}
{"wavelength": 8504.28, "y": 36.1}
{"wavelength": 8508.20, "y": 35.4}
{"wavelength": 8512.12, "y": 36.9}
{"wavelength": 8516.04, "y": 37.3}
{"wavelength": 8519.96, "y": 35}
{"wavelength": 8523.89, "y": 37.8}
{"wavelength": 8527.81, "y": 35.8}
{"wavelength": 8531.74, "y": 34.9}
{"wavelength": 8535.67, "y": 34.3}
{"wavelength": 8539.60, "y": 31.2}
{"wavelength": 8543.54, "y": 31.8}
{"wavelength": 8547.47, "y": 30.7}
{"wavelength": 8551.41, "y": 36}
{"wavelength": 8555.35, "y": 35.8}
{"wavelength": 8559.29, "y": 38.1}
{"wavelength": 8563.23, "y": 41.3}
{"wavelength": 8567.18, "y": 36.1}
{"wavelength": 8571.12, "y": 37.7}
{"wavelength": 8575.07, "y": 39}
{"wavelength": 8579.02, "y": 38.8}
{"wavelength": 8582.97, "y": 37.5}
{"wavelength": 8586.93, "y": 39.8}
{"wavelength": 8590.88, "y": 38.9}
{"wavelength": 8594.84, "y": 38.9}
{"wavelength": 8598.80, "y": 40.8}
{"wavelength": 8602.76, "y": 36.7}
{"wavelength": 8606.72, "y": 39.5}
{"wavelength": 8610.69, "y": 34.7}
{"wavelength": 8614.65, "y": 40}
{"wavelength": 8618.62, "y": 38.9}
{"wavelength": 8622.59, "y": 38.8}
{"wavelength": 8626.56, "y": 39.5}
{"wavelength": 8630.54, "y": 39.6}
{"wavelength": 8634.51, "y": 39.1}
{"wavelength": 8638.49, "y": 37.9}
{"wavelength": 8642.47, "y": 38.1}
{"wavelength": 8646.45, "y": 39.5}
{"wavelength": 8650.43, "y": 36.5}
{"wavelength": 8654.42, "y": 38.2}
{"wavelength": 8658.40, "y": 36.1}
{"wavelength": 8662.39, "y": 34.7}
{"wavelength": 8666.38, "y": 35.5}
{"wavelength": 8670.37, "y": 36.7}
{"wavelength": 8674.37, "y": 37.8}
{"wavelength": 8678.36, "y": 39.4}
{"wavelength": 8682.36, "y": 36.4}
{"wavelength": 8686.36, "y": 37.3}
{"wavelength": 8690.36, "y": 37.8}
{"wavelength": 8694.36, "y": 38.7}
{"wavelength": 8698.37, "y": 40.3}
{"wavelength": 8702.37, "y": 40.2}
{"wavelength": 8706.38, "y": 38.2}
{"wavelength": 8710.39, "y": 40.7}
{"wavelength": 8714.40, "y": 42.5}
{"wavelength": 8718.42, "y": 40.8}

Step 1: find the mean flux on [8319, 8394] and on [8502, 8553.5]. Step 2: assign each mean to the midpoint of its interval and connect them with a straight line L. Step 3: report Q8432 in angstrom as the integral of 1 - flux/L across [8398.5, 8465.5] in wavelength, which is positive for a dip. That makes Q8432 -3.0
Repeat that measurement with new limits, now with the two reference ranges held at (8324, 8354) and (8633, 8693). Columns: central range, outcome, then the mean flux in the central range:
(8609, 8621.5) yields -0.19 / 38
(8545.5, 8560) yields 1.00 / 34.9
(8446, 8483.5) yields -1.17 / 38.7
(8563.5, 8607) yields -1.33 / 38.6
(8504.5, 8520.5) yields 0.53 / 36.2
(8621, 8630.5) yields -0.47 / 39.2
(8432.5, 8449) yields 0.17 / 37.2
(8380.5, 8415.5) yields -0.90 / 38.5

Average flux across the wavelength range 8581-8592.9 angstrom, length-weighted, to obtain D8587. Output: 38.7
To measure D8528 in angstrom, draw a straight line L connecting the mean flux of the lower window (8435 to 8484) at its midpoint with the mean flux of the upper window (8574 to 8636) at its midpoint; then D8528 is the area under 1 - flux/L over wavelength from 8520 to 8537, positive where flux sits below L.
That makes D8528 1.2 angstrom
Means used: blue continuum 38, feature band 35.7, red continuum 38.8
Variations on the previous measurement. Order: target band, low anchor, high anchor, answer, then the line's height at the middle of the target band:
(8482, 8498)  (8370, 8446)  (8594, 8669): 0.4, 37.9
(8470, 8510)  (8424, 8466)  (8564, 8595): 1.1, 38.2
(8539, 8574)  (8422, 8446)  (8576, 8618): 2.4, 38.3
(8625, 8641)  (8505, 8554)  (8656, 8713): -0.9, 36.9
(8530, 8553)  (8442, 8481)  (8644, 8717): 3.1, 38.3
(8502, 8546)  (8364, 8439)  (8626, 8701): 3.3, 37.9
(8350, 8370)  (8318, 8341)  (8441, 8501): -0.8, 37.7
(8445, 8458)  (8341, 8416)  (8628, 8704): -1.0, 38.2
